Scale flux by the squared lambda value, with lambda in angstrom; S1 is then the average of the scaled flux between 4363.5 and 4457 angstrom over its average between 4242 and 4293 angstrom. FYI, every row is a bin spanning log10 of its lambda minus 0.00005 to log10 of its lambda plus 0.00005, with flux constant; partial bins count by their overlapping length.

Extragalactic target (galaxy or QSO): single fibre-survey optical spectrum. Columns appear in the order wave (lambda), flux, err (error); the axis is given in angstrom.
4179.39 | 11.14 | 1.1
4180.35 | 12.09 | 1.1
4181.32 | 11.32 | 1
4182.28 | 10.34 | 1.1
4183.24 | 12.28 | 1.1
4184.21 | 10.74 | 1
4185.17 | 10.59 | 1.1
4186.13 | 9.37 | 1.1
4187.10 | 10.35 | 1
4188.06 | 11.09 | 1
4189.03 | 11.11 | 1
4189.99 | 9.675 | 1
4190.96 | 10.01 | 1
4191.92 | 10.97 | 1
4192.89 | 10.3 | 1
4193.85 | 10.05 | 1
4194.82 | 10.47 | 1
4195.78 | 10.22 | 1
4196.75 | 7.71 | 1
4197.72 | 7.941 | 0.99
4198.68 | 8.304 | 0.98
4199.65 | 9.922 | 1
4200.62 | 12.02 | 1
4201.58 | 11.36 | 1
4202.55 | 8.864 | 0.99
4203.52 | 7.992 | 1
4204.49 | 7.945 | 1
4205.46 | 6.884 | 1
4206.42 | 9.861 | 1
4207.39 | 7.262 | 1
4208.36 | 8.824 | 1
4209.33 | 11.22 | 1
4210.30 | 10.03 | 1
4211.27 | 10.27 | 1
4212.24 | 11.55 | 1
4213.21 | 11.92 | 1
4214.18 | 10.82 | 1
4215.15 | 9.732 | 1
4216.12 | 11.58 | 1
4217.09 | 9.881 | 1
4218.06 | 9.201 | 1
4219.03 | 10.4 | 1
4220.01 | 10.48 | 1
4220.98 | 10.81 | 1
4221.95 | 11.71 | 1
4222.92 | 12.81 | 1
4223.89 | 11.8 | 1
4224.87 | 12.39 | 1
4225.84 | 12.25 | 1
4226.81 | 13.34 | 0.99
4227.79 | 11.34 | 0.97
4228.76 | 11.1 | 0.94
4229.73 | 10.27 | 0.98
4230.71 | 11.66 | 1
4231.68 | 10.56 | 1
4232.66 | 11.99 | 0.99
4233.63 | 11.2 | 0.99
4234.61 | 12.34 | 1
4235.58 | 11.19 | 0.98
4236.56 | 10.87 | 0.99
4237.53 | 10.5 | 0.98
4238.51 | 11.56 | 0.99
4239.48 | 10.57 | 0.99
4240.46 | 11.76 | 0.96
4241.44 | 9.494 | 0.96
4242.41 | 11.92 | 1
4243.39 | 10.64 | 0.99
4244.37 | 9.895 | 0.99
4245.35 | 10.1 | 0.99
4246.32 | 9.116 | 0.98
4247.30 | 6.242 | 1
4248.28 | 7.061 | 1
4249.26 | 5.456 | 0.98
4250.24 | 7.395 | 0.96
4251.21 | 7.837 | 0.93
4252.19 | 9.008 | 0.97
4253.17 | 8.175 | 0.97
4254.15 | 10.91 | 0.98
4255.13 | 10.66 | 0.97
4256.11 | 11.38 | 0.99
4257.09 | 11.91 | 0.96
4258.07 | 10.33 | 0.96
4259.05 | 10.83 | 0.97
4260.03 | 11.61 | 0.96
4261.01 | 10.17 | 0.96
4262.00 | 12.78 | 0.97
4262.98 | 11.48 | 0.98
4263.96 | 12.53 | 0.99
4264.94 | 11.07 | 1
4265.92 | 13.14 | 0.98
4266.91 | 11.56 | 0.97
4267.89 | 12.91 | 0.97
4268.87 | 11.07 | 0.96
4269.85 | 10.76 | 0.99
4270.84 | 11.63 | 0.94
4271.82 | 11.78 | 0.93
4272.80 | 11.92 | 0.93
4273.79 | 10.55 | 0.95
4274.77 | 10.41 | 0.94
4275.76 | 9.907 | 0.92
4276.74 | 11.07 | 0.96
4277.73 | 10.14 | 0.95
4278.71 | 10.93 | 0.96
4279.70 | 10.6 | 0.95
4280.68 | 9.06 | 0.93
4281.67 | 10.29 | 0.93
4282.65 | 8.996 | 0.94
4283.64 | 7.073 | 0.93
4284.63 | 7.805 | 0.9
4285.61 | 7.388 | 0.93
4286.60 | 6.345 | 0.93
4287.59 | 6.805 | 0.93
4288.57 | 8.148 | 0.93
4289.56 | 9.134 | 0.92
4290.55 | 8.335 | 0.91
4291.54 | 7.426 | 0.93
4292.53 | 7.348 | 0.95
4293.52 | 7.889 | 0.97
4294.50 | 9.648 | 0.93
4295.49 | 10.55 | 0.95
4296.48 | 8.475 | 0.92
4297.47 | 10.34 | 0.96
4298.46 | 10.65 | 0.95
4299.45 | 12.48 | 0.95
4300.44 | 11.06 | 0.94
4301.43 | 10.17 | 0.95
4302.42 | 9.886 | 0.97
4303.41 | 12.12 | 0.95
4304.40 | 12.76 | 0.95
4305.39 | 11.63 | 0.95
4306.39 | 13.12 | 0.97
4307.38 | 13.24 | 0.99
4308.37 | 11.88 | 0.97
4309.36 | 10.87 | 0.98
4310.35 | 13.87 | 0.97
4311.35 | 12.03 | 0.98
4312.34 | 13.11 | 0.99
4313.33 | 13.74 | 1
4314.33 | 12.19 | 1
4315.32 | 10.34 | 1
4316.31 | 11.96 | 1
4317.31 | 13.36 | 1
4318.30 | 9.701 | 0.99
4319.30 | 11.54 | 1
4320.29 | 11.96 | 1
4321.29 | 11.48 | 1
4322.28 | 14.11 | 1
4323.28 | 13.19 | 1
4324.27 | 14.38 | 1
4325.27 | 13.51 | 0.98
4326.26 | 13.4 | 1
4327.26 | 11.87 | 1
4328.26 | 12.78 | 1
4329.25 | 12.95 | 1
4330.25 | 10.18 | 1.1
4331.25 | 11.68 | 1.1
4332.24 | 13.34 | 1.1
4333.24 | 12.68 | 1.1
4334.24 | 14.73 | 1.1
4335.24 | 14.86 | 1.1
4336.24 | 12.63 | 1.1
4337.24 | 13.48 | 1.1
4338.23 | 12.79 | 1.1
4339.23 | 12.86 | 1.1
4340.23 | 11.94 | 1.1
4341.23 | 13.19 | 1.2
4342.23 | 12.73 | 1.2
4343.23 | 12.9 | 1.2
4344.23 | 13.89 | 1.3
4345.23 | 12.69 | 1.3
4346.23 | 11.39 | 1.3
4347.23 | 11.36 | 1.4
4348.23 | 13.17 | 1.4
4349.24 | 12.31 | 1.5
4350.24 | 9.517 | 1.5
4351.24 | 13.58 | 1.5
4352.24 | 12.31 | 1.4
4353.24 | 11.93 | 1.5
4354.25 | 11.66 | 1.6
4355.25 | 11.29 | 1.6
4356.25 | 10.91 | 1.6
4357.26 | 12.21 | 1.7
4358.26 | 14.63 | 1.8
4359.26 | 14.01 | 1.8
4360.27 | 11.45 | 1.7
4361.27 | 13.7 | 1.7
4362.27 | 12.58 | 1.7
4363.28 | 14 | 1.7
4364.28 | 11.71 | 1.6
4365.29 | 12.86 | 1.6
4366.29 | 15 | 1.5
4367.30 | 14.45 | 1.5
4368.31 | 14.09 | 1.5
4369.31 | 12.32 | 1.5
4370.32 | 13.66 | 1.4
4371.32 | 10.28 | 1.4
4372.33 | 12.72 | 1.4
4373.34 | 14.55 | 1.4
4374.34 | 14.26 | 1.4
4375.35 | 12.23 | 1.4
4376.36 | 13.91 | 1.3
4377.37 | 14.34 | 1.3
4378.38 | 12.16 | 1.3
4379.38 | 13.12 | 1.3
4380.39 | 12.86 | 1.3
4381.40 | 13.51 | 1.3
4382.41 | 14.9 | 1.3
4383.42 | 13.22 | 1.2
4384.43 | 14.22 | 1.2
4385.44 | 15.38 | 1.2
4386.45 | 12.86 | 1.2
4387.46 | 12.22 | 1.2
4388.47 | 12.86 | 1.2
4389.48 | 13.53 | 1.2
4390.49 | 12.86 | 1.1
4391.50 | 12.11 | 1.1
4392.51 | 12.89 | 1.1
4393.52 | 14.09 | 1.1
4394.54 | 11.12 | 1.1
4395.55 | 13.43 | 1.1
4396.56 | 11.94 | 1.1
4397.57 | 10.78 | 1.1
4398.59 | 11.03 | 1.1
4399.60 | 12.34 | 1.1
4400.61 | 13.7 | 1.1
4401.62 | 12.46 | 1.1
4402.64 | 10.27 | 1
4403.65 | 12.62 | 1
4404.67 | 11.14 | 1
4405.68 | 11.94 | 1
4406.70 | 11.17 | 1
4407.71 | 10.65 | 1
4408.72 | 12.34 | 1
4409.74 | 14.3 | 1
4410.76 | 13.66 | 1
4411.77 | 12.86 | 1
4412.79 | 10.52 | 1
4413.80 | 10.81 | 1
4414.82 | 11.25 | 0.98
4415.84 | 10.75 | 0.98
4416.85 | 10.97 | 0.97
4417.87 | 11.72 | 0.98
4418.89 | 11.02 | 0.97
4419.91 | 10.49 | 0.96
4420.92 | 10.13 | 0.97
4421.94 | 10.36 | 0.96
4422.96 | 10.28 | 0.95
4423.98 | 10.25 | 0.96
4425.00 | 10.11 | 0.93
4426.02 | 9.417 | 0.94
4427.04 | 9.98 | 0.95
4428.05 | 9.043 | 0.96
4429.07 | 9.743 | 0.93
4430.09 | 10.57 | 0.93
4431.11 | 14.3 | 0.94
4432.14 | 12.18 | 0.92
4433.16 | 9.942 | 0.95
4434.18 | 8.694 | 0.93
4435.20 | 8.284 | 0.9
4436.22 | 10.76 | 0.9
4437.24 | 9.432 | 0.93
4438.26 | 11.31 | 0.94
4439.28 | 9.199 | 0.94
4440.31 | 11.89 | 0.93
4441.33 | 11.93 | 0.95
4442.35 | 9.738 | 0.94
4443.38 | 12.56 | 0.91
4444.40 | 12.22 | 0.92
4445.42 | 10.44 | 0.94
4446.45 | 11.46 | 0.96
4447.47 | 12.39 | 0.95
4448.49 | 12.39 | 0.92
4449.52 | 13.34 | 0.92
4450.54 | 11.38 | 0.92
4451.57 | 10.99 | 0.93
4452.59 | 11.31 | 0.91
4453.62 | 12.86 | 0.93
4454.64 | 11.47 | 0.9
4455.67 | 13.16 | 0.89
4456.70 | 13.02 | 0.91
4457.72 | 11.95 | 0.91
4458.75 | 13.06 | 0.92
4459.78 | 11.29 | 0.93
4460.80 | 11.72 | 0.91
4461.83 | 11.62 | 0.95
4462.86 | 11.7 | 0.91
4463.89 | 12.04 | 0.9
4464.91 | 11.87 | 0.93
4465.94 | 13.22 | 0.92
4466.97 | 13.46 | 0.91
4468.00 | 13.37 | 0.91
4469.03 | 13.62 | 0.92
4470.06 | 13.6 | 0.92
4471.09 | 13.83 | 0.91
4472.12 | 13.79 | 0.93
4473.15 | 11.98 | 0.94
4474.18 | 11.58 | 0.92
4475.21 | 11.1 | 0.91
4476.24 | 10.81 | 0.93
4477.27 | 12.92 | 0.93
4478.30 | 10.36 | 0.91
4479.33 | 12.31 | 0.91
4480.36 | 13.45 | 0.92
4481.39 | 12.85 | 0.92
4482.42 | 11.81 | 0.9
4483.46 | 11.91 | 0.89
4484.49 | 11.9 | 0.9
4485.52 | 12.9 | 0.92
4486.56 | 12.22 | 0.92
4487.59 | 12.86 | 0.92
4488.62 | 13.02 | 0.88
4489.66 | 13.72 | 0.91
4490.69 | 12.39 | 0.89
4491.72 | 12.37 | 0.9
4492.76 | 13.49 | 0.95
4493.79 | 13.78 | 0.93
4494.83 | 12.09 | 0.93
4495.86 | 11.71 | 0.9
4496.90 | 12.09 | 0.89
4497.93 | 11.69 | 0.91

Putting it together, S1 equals 1.30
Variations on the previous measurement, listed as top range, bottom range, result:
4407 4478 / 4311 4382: 0.95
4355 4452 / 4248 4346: 1.13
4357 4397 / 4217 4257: 1.35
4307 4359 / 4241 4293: 1.31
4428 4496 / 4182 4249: 1.29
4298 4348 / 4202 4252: 1.27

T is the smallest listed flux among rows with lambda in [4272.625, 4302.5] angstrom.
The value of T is 6.345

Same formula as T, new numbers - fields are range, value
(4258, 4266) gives 10.17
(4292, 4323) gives 7.348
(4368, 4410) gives 10.27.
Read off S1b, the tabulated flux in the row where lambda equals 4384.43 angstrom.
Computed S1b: 14.22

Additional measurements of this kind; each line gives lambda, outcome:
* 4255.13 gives 10.66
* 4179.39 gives 11.14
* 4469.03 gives 13.62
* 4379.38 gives 13.12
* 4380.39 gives 12.86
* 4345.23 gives 12.69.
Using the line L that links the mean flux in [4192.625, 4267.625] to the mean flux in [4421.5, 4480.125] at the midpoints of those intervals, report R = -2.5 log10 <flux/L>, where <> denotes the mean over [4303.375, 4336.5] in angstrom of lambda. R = -0.16 mag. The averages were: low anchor 10.4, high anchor 11.6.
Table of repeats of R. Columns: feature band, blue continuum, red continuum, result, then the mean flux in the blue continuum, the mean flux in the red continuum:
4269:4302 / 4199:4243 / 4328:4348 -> 0.230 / 10.7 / 12.8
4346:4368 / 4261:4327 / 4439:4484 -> -0.108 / 10.9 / 12.1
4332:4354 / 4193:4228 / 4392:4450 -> -0.166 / 10.2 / 11.3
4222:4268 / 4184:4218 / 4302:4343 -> 0.010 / 9.9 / 12.5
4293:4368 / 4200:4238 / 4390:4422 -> -0.085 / 10.7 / 11.8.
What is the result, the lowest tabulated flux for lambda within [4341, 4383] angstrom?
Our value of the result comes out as 9.517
